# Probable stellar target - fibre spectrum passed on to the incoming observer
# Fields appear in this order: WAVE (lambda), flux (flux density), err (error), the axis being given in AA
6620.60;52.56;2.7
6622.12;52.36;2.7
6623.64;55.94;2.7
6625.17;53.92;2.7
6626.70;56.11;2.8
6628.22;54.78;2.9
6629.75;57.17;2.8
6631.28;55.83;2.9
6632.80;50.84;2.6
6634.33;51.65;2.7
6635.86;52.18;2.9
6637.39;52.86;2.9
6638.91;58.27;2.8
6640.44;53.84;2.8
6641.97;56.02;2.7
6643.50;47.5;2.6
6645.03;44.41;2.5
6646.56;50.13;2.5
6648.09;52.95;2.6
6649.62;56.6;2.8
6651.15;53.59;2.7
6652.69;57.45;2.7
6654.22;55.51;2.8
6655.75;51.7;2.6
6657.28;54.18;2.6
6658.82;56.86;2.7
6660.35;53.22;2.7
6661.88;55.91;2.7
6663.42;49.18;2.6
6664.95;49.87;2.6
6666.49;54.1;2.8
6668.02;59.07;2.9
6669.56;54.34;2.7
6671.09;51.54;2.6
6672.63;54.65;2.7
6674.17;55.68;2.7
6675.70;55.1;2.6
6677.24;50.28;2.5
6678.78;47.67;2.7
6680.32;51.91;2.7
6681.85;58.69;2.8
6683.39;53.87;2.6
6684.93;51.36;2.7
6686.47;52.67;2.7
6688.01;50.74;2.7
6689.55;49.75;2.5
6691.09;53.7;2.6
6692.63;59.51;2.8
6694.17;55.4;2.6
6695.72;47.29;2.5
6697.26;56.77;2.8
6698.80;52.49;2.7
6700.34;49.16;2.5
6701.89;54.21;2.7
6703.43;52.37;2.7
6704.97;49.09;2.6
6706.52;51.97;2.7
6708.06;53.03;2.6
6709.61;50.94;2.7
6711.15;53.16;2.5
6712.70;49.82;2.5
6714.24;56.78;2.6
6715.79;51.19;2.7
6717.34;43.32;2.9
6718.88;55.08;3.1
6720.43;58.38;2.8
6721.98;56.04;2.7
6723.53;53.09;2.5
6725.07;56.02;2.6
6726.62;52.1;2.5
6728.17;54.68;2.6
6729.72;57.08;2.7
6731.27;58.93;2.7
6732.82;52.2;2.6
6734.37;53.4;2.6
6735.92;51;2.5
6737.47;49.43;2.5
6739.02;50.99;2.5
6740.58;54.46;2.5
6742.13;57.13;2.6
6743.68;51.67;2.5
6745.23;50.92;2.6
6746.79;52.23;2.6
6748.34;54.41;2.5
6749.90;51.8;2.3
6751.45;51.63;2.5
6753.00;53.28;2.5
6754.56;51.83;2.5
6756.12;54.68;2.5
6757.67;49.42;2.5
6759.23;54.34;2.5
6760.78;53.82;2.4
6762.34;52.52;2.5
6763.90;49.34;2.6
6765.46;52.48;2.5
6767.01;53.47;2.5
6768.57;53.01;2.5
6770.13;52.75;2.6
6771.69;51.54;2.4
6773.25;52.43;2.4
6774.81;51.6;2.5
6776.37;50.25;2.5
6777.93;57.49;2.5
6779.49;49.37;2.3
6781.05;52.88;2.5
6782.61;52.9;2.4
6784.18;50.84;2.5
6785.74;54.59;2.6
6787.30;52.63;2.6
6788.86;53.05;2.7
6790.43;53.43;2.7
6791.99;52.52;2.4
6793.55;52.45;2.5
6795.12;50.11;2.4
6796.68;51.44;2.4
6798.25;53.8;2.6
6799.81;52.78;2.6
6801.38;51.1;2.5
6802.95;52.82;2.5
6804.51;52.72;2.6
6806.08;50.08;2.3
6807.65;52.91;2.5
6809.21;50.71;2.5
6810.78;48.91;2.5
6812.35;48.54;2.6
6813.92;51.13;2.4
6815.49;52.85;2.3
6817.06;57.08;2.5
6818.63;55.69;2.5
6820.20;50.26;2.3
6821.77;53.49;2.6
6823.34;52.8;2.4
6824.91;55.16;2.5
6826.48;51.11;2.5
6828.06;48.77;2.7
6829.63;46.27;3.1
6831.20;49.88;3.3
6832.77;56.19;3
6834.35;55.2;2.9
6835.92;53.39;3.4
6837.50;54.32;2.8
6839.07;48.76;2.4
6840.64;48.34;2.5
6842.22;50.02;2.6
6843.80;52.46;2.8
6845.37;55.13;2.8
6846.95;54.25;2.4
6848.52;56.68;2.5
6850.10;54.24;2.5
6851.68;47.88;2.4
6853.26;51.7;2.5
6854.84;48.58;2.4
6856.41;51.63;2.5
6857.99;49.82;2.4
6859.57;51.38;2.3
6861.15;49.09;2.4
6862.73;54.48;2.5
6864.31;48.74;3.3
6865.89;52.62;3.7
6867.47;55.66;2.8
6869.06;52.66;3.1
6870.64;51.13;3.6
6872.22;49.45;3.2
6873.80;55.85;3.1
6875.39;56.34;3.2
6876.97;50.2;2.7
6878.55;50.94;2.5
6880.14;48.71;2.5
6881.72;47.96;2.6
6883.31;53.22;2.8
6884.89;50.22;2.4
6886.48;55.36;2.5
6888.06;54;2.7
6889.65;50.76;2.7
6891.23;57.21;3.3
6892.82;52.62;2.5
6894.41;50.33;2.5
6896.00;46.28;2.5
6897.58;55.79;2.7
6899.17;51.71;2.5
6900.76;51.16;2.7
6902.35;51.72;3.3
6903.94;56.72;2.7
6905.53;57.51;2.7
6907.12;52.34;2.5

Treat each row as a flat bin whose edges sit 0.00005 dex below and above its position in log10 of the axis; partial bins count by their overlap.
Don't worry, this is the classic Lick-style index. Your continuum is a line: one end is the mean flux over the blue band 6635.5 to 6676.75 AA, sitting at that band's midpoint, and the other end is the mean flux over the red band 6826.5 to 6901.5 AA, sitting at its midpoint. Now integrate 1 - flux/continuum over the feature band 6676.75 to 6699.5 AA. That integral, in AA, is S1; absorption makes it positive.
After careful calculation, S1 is 0.2 AA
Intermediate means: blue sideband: 53.6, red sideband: 51.9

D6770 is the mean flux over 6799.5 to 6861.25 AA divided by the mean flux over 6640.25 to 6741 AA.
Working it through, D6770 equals 1.0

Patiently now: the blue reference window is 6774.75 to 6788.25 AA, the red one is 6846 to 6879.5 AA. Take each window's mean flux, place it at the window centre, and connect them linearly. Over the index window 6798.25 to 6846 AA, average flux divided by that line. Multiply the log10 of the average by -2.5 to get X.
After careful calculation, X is 0.01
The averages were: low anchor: 52.6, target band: 52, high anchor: 52.1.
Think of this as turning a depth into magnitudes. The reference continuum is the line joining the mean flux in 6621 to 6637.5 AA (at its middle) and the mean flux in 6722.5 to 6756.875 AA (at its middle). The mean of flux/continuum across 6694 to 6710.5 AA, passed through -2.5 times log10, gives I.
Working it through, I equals 0.03 mag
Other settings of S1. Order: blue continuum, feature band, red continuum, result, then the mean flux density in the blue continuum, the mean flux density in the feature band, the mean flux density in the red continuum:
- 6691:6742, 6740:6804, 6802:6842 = -0.1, 53.2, 52.6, 51.9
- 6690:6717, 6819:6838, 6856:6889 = -0.1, 52.6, 52.3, 51.9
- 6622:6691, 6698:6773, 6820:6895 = 0.1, 53.4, 52.8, 52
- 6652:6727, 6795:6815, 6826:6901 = 0.4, 53.2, 51.4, 51.9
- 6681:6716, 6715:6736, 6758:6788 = -0.5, 52.8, 53.8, 52.5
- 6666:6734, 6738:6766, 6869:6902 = 0.2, 53.3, 52.6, 52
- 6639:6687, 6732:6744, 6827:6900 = 0.0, 53.3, 52.6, 51.9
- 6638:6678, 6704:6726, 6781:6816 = 0.1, 53.5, 52.7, 51.9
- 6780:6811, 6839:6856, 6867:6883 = 0.1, 52.2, 51.8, 51.8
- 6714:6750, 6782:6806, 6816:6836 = 0.2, 53.4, 52.4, 52.7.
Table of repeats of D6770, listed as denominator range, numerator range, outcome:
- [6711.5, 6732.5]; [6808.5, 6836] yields 0.96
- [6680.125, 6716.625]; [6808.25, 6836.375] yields 0.99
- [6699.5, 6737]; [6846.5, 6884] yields 0.98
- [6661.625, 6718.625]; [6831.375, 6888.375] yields 0.99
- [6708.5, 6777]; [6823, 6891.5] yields 0.98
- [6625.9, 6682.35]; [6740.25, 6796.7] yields 0.98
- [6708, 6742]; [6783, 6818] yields 0.98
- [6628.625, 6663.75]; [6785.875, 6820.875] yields 0.98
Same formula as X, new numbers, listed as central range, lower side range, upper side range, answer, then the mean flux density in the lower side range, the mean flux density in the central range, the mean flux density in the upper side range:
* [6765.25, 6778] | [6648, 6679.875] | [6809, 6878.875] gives 0.004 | 53.8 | 52.5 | 52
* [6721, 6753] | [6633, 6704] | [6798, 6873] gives -0.017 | 53.2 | 53.5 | 51.9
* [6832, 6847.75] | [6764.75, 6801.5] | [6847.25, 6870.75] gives -0.017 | 52.5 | 52.8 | 51.8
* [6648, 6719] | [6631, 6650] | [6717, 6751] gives -0.003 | 52.4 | 53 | 53.5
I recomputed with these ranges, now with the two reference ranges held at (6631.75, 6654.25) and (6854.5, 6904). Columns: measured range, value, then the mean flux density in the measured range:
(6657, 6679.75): -0.013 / 53.4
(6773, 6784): 0.000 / 52.3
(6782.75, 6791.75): -0.012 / 52.9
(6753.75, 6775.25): 0.000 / 52.4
